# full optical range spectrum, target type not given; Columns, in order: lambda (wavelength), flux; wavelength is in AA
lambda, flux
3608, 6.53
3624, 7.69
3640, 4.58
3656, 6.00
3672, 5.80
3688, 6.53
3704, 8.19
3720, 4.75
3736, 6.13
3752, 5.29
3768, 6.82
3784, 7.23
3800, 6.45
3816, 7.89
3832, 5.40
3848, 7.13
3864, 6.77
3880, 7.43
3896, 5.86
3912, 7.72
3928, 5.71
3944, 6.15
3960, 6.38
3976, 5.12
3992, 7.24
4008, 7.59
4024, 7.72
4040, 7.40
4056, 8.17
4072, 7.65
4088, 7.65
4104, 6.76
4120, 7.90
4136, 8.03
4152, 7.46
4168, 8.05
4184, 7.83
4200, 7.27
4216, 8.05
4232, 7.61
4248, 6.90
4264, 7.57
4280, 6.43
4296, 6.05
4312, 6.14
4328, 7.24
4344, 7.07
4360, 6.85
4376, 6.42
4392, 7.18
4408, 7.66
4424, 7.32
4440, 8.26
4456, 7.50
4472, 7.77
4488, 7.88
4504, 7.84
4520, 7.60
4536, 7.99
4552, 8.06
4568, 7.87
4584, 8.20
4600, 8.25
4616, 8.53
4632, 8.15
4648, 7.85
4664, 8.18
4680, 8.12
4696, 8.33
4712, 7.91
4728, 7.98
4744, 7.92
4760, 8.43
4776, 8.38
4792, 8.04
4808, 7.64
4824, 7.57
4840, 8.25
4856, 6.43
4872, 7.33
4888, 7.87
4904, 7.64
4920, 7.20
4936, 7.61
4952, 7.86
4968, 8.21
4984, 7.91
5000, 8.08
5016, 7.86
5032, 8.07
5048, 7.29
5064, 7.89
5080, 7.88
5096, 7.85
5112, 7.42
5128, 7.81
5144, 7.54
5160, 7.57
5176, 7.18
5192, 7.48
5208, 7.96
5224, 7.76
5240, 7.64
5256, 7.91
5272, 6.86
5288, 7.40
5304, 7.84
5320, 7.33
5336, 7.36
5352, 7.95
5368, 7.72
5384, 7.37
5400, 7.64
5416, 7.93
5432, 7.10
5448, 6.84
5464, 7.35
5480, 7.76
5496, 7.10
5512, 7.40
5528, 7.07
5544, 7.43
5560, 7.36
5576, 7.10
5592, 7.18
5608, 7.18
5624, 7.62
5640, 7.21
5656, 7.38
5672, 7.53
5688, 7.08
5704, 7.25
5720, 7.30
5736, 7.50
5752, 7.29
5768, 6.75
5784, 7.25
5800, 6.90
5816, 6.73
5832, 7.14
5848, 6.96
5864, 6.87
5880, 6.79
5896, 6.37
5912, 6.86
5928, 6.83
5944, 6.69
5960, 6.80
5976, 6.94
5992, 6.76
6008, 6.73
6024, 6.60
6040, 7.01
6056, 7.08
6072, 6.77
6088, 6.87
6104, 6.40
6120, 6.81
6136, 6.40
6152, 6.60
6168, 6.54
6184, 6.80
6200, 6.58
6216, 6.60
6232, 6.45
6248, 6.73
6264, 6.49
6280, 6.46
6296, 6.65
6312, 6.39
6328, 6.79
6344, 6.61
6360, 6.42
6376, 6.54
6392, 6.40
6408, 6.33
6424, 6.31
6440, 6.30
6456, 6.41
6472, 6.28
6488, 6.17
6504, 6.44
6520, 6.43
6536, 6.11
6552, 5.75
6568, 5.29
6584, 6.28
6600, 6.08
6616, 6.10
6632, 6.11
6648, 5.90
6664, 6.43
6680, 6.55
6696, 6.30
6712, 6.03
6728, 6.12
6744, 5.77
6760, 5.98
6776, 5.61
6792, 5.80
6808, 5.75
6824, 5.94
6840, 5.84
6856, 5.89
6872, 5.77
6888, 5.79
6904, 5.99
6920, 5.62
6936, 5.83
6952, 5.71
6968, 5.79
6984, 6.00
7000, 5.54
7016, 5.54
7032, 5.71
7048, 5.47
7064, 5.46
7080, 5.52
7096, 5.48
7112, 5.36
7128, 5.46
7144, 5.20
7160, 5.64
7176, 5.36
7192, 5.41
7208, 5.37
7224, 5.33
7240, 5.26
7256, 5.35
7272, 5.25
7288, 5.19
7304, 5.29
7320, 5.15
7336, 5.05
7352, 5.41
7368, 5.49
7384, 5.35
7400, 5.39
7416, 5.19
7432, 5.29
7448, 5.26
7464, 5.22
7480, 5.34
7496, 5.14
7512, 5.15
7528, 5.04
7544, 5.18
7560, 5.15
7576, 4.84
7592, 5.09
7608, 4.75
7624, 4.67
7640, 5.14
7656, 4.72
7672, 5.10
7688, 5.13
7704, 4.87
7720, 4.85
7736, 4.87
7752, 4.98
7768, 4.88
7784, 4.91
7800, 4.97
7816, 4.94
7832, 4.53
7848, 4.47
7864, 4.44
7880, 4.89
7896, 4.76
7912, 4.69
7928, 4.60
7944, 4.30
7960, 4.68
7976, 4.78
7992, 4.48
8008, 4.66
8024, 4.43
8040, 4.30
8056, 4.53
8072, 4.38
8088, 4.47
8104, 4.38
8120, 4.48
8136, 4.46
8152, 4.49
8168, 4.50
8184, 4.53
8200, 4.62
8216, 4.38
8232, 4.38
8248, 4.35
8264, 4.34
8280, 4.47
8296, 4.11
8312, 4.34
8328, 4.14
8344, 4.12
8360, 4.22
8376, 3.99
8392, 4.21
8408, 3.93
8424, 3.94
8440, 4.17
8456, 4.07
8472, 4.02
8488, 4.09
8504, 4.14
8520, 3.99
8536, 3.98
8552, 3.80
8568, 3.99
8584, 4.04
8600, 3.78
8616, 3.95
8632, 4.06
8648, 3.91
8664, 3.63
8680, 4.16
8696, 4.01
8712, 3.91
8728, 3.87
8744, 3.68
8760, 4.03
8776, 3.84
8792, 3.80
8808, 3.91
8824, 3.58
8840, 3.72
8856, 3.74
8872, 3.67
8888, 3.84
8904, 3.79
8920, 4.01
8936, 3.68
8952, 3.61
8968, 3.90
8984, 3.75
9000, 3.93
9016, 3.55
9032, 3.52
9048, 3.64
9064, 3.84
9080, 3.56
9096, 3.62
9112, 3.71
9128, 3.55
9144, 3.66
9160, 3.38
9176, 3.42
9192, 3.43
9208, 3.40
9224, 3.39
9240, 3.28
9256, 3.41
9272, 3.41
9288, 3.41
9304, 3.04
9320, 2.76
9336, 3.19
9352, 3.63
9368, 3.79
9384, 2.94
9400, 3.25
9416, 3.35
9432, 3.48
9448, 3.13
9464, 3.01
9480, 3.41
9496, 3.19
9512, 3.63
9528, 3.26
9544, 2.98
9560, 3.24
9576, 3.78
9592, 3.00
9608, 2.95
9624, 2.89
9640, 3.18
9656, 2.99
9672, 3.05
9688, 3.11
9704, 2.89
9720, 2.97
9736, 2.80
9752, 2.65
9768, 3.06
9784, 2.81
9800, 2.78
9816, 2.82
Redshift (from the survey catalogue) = 0.000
